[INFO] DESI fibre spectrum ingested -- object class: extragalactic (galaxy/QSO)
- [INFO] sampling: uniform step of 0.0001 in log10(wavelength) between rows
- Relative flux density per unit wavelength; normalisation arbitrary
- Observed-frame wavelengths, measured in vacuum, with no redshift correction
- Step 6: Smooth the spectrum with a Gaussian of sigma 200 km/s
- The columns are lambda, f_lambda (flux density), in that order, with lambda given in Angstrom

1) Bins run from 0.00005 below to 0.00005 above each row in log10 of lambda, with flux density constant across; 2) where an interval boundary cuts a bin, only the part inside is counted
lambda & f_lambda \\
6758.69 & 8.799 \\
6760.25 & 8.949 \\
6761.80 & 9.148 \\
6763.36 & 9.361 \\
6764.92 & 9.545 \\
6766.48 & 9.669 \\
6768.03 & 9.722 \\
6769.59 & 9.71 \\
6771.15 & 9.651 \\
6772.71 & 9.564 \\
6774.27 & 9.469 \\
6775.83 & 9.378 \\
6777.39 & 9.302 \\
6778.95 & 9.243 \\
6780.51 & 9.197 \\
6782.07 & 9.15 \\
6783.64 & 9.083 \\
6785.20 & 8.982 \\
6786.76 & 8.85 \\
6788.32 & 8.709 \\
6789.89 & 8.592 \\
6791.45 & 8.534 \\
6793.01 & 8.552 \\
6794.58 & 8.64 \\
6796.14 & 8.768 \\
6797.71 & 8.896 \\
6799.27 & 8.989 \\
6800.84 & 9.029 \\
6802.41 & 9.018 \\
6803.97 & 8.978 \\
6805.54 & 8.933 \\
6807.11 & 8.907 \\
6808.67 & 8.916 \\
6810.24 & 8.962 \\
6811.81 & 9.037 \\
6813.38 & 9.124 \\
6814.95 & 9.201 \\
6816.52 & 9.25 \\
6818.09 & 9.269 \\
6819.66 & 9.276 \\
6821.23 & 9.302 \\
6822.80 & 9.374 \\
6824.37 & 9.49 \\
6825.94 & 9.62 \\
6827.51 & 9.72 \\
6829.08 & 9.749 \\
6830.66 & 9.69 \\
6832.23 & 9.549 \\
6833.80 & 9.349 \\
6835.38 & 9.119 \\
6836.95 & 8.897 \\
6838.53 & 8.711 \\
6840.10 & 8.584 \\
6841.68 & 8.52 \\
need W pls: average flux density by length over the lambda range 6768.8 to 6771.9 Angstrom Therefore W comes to 9.67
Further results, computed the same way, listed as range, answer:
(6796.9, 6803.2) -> 8.98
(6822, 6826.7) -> 9.5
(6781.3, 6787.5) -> 9.01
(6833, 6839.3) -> 9.01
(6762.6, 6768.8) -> 9.58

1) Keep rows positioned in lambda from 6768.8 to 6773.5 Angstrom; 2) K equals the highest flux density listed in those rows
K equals 9.71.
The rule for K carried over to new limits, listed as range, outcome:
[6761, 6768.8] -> 9.722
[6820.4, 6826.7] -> 9.62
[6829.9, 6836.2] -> 9.69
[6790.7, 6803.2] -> 9.029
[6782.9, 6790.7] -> 9.083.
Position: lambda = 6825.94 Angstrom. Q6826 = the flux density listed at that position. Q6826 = 9.62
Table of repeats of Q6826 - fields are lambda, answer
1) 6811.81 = 9.037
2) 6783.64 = 9.083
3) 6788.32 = 8.709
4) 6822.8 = 9.374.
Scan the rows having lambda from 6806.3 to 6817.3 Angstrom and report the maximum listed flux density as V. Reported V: 9.25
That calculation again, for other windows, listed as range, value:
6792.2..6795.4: 8.64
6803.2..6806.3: 8.978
